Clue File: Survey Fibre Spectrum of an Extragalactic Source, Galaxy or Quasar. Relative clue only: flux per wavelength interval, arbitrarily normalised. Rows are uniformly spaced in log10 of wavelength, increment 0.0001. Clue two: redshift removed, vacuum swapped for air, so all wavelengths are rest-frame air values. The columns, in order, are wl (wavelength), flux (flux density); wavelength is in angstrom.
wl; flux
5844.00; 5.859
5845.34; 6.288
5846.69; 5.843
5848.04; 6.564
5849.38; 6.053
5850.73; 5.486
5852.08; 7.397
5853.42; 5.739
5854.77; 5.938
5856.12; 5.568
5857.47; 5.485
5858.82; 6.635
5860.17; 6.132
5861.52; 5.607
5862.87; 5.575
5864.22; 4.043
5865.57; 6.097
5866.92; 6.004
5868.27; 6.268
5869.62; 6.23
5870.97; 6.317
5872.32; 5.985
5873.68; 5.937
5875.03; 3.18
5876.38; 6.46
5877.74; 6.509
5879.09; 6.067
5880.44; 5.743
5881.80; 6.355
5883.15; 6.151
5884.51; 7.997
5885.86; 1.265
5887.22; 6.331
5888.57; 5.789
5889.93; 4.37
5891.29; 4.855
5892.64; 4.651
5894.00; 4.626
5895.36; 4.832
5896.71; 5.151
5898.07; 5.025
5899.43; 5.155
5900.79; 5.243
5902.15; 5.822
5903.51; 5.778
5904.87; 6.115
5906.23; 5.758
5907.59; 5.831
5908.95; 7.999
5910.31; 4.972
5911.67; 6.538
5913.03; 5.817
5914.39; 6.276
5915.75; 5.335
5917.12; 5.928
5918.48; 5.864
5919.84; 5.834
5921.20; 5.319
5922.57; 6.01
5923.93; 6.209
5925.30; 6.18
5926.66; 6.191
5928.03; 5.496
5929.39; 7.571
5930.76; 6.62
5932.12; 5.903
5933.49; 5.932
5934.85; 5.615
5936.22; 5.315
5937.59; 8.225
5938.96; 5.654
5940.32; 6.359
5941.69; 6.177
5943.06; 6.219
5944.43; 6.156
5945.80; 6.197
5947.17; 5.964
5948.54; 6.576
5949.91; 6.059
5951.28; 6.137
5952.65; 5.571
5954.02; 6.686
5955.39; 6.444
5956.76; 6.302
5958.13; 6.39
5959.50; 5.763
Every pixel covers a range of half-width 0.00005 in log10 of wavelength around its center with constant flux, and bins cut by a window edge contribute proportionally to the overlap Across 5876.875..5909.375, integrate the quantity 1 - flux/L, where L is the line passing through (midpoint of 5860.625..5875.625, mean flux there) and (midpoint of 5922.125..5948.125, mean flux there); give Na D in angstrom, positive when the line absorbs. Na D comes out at 1.5 angstrom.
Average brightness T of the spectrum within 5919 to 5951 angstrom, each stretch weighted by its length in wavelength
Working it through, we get 6.16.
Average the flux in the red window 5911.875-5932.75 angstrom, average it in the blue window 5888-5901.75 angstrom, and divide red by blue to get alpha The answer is 1.2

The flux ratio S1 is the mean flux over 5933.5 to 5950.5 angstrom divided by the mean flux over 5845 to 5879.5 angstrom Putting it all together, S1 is 1.05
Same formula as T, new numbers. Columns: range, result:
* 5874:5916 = 5.55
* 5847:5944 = 5.83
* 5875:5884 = 6.01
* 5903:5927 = 6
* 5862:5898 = 5.48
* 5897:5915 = 5.85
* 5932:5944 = 6.17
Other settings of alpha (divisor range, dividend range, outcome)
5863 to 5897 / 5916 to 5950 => 1.12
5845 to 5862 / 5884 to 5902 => 0.83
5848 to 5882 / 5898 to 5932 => 1.02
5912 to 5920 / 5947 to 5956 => 1.06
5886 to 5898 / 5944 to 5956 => 1.26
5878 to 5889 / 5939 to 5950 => 1.08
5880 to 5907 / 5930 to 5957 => 1.16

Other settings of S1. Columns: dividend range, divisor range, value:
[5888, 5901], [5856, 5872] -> 0.85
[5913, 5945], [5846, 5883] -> 1.03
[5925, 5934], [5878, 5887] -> 1.11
